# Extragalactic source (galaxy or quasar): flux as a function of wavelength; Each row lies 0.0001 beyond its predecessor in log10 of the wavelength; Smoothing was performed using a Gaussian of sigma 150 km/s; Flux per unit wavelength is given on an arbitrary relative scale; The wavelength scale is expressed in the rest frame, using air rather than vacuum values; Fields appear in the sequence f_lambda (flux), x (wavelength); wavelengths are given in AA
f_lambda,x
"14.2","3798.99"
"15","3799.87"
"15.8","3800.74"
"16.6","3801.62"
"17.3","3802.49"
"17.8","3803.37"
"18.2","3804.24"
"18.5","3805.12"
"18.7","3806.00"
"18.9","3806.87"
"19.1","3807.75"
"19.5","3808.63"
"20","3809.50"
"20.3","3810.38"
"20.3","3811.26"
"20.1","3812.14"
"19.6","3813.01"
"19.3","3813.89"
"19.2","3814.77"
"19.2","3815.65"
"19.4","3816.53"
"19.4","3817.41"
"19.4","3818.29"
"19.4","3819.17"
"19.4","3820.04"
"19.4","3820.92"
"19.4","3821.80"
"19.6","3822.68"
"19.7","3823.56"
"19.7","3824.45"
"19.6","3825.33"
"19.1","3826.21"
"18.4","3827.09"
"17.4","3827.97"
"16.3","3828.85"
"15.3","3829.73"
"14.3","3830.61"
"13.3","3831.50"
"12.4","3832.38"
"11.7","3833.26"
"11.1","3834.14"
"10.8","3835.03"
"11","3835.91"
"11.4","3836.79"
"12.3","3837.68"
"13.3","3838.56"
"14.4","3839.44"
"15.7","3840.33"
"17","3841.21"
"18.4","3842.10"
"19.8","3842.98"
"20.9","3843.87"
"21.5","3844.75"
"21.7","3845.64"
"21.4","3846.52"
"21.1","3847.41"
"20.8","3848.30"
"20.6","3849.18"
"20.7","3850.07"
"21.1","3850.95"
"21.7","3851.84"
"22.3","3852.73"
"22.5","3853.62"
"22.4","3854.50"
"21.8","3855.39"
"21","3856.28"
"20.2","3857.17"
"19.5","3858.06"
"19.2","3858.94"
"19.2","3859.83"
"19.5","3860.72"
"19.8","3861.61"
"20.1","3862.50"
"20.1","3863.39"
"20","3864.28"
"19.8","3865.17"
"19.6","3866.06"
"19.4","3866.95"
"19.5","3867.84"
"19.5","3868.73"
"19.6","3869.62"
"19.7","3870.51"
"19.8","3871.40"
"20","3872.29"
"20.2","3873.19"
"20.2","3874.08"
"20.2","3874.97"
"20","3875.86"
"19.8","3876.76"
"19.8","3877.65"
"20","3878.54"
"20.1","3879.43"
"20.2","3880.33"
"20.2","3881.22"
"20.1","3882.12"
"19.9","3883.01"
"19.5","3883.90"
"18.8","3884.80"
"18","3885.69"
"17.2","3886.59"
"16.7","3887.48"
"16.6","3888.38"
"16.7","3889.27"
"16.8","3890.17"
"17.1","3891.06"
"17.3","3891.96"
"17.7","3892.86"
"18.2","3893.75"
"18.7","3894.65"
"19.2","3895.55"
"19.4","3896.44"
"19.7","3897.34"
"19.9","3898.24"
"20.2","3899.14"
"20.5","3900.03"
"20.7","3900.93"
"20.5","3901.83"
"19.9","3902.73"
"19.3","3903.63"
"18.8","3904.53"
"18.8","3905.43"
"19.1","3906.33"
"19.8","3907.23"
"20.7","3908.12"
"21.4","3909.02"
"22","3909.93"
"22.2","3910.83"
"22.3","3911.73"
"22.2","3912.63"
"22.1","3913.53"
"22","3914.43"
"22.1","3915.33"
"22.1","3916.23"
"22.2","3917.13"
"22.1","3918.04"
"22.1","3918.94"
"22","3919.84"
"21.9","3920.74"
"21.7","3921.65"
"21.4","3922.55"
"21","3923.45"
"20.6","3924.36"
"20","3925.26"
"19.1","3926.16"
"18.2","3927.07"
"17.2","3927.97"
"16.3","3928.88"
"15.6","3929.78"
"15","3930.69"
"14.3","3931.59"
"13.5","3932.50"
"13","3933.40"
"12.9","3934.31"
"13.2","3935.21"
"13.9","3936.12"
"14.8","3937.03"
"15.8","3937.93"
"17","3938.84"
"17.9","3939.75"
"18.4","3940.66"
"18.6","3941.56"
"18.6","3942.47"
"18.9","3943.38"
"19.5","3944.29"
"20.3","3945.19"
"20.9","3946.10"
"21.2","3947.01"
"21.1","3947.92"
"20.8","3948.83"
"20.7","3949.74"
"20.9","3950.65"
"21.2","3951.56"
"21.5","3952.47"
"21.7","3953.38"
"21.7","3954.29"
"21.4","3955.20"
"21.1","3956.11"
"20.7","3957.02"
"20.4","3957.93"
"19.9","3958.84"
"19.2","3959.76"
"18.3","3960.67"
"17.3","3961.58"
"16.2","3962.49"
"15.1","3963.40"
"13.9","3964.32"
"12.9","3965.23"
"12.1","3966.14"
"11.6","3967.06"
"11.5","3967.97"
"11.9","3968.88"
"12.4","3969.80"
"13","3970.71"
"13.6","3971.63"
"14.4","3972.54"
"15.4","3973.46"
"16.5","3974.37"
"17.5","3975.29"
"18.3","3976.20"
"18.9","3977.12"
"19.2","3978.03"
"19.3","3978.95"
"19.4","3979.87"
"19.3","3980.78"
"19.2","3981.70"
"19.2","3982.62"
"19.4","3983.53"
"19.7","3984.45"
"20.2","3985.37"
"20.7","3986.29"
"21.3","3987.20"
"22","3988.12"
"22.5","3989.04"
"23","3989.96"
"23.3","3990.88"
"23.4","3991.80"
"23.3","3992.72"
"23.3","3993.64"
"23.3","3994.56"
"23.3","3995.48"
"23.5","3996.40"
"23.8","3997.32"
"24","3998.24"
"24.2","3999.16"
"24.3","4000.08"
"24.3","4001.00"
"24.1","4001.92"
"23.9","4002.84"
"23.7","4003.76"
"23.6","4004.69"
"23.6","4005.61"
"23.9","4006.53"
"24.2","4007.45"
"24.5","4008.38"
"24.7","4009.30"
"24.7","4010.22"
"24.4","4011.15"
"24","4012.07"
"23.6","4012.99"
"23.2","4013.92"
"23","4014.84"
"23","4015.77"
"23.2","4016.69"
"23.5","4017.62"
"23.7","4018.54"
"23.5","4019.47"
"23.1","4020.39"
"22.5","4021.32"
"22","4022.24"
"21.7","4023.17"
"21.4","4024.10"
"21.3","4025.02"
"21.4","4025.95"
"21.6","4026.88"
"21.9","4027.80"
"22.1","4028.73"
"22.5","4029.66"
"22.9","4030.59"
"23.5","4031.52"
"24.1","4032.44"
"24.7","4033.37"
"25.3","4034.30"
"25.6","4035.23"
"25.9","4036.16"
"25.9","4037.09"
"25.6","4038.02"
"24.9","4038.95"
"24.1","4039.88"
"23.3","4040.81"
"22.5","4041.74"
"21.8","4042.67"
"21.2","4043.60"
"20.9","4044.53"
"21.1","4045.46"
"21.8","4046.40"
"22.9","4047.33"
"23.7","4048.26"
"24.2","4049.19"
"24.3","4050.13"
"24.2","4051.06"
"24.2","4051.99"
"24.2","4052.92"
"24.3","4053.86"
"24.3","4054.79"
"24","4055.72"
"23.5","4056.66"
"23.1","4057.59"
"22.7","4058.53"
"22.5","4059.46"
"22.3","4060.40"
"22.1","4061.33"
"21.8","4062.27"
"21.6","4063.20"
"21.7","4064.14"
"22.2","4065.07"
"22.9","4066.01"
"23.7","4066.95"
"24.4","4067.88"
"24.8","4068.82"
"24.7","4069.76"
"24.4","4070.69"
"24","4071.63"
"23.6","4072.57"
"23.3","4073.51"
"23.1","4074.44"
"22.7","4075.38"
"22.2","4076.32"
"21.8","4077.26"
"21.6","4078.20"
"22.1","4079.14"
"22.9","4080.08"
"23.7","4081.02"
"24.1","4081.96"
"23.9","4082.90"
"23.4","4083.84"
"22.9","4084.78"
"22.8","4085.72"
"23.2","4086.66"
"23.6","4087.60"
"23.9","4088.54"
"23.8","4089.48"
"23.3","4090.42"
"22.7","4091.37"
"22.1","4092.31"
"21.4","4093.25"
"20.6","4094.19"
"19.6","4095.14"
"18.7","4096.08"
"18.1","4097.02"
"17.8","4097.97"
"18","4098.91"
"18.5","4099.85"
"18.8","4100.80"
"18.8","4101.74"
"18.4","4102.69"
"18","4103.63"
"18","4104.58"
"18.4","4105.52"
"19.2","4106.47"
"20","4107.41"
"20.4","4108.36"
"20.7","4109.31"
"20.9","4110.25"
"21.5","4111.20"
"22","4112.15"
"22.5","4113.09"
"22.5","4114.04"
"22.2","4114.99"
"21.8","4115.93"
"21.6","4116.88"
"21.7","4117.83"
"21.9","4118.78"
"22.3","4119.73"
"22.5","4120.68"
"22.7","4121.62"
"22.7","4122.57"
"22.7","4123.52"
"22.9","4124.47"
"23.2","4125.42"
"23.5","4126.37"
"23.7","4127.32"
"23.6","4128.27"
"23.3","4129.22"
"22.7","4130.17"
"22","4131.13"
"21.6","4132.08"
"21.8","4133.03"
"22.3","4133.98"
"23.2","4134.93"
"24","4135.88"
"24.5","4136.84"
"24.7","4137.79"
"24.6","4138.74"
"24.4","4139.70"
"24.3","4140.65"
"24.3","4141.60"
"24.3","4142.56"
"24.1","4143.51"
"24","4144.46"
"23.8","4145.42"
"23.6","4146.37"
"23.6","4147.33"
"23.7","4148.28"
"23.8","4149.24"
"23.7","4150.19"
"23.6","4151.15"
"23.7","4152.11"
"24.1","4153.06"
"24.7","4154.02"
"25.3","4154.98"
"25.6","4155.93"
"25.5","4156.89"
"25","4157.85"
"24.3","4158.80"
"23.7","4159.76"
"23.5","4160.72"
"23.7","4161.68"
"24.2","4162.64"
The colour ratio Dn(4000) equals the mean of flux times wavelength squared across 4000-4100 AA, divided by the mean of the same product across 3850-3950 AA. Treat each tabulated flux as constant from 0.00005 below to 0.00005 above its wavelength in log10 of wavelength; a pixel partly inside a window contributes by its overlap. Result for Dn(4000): 1.3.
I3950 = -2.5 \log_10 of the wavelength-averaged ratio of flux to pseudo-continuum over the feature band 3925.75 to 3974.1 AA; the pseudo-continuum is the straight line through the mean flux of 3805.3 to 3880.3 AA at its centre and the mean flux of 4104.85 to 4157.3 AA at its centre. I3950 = 0.19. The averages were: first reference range 18.8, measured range 17.1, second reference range 22.9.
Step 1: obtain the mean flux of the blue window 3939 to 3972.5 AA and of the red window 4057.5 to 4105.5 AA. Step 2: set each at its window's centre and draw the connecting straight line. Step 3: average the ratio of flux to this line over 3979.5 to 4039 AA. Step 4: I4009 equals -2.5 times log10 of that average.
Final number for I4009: -0.17 mag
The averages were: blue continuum 17.9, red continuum 21.9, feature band 23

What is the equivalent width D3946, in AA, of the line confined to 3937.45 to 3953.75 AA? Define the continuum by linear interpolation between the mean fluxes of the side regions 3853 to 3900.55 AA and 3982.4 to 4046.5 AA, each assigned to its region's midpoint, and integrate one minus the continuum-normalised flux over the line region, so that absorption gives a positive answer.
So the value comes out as 1.2 AA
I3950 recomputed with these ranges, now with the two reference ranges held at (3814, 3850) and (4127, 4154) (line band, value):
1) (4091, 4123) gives 0.12 mag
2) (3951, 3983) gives 0.16 mag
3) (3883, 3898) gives 0.03 mag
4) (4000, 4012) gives -0.16 mag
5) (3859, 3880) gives -0.09 mag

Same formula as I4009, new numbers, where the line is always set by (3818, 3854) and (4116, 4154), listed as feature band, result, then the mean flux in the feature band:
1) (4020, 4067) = -0.07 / 23.1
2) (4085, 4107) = 0.11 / 20.4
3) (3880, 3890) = 0.01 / 18.5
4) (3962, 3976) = 0.40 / 14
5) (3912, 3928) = -0.11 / 21.2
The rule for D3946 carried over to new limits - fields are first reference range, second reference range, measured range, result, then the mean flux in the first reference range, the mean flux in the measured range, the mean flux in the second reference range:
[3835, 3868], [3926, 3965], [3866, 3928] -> -4.43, 19.1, 19.9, 18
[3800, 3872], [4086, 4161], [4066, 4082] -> -1.20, 18.5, 23.3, 22.4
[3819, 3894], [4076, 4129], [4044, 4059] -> -1.73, 18.6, 23.3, 21.5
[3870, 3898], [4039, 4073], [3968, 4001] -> 2.48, 19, 19.8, 23.2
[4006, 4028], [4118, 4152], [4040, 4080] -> 0.33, 23.1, 23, 23.3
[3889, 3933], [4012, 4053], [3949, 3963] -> 0.54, 19.6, 20.1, 23.2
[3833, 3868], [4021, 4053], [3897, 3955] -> 2.83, 18.6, 19.5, 23.2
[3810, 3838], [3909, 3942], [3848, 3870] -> -3.36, 17.1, 20.4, 18.8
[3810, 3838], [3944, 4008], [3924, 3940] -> 2.60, 17.1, 16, 19.9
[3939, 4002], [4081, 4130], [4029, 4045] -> -2.63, 19.4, 23.8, 21.5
